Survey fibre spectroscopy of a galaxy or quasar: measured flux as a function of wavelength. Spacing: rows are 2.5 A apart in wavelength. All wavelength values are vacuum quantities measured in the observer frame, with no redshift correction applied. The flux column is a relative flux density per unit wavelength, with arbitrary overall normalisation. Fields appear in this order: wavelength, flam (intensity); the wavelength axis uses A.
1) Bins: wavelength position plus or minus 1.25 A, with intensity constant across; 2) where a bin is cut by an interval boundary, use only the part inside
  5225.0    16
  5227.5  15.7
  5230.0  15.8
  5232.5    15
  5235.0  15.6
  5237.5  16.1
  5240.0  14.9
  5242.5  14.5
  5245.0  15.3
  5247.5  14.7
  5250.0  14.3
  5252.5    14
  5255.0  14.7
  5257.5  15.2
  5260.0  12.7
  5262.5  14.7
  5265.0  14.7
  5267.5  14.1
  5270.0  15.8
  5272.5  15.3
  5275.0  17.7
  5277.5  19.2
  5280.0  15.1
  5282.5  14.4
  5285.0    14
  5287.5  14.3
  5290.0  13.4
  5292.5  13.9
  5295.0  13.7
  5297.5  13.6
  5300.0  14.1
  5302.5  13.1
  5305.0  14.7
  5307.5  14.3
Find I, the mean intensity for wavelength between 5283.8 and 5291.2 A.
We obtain 13.9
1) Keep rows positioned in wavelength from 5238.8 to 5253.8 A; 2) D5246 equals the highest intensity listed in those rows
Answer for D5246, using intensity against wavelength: 15.3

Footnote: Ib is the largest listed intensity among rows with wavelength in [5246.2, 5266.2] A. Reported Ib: 15.2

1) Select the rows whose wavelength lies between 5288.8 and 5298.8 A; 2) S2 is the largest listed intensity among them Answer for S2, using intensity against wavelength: 13.9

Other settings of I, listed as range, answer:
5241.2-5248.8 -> 14.8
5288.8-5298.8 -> 13.7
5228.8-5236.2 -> 15.5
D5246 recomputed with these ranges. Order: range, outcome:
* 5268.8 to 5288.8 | 19.2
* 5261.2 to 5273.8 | 15.8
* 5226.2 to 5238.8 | 16.1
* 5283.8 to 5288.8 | 14.3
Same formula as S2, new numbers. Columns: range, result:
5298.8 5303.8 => 14.1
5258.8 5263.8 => 14.7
